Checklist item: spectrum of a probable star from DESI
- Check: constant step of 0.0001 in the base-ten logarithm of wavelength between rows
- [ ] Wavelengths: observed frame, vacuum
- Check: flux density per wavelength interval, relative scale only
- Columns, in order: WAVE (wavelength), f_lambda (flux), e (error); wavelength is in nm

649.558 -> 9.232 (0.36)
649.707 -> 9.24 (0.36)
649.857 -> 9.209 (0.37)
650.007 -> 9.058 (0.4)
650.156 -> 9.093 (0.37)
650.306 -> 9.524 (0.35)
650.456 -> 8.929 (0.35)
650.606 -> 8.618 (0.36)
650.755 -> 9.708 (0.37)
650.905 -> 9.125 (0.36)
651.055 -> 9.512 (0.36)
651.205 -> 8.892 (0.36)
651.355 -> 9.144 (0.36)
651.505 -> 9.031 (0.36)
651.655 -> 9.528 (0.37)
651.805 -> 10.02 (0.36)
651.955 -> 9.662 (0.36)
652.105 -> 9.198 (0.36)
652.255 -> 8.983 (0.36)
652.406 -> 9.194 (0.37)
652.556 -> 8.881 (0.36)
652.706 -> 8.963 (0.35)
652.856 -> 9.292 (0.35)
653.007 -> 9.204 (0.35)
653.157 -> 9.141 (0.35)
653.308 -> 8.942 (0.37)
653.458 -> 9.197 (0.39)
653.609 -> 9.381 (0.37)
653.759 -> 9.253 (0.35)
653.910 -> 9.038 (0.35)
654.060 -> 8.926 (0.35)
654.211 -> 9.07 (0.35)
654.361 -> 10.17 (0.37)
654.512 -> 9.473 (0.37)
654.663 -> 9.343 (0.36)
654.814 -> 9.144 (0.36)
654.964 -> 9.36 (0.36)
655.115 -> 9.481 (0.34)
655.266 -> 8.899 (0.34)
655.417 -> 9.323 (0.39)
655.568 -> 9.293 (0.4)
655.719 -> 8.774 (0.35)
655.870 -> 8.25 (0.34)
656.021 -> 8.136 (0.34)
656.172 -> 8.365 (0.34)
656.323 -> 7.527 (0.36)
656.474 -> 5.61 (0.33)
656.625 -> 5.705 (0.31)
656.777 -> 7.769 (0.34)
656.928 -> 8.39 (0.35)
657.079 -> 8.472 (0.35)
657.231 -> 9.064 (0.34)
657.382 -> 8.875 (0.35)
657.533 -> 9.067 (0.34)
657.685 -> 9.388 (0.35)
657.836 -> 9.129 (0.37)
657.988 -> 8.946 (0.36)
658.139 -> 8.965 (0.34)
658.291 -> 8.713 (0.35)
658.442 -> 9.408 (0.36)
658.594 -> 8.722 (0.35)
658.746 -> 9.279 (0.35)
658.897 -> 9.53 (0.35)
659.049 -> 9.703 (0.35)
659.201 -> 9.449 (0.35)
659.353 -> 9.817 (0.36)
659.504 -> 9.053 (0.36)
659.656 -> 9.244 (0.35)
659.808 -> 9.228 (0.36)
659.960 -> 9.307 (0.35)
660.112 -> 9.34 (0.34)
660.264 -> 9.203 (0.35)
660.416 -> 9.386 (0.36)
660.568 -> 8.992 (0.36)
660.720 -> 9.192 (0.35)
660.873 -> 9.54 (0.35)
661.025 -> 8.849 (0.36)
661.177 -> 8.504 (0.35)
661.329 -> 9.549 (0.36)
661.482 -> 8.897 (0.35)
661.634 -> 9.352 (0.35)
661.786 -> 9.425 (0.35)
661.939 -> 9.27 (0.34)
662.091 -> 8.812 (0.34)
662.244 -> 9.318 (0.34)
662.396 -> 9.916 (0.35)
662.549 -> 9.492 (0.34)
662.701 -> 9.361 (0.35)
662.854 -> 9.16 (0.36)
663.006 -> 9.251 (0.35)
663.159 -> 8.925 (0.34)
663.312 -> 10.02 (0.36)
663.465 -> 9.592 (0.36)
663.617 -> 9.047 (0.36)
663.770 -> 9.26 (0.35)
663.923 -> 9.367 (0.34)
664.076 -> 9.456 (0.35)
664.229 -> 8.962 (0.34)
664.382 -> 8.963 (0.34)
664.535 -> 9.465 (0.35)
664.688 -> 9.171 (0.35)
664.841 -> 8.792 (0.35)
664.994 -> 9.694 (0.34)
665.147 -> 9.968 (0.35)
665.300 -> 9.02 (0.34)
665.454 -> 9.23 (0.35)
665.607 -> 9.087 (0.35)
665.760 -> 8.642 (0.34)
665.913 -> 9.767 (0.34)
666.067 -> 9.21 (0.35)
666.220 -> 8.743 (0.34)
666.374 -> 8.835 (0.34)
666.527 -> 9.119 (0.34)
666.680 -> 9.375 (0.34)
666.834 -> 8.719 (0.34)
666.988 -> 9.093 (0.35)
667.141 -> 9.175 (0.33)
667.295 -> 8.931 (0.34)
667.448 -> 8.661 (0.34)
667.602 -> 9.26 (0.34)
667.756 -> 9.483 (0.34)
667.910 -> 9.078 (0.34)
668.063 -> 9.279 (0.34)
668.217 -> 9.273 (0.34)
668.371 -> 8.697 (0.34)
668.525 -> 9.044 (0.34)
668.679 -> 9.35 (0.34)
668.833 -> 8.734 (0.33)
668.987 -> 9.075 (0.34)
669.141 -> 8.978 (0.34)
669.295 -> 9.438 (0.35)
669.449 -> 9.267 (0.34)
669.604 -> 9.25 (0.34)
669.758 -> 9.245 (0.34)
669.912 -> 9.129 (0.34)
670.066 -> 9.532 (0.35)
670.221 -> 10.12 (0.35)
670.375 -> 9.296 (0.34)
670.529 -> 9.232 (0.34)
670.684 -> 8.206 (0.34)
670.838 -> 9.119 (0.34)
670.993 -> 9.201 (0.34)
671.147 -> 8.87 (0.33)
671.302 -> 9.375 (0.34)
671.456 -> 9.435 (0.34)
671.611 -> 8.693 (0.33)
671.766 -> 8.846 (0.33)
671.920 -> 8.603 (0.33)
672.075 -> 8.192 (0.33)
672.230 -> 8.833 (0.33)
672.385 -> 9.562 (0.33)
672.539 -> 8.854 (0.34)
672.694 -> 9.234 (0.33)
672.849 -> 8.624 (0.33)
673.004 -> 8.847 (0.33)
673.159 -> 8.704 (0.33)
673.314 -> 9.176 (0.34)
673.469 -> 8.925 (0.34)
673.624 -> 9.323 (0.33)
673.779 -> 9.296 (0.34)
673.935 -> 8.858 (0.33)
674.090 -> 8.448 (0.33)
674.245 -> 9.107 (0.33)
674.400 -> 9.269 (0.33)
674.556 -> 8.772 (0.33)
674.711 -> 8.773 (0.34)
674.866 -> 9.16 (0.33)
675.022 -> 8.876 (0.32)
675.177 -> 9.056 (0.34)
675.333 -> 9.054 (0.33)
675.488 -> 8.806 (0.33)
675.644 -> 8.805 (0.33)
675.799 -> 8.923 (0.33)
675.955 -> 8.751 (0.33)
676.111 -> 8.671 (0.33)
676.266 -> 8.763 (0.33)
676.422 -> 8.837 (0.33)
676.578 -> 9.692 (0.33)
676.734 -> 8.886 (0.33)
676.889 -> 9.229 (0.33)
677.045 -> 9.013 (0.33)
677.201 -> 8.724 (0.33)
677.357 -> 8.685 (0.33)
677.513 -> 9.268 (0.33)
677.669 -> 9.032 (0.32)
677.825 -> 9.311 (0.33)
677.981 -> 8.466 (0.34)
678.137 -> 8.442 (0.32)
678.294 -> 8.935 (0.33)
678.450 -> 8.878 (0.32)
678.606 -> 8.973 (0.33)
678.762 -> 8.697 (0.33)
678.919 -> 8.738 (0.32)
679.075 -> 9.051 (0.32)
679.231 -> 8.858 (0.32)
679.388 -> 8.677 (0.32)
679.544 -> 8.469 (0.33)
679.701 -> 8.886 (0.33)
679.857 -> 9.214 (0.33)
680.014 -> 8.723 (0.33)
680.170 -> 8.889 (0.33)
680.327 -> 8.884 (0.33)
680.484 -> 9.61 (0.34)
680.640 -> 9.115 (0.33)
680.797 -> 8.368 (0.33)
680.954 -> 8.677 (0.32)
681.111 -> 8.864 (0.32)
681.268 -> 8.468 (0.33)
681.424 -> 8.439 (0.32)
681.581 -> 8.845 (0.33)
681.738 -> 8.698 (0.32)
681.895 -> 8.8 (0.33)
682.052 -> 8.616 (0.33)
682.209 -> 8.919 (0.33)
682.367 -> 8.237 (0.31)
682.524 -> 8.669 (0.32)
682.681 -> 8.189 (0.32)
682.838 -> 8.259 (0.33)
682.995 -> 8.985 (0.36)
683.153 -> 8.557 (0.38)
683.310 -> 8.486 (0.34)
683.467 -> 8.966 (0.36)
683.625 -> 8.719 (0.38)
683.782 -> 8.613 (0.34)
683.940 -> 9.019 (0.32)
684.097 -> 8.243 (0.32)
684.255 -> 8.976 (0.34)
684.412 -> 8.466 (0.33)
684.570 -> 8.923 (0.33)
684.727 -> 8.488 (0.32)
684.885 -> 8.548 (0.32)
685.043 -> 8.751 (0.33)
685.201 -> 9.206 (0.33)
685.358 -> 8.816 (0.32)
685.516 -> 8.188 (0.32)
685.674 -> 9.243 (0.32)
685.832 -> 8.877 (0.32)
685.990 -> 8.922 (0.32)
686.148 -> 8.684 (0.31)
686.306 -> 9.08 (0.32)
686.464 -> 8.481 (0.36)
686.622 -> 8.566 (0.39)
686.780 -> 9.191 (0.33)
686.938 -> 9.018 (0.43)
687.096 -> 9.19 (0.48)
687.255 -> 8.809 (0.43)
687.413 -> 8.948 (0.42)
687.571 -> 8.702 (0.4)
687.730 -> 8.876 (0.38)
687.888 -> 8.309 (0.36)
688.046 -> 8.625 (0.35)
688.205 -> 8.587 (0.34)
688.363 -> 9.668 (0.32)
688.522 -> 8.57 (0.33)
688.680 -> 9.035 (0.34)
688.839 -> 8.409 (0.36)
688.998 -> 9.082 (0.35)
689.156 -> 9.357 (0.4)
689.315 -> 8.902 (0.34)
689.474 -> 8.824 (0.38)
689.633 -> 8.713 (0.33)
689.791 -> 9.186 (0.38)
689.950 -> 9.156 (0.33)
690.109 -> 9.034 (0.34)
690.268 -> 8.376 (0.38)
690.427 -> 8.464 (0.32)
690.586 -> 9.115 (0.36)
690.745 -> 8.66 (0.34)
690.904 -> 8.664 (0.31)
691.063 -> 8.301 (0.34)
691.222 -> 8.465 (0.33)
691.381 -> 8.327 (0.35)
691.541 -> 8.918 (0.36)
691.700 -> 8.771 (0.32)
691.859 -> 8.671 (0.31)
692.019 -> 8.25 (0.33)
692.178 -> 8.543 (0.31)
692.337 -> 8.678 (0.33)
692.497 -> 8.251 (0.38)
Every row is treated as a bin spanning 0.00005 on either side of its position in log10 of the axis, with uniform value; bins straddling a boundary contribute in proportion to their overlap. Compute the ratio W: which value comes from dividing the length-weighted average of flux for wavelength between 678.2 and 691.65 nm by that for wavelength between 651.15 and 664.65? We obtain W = 0.97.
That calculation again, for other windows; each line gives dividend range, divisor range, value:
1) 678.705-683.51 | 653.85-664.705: 0.97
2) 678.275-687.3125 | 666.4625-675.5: 0.97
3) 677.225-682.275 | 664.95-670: 0.97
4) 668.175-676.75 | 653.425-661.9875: 1.01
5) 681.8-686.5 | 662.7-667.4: 0.95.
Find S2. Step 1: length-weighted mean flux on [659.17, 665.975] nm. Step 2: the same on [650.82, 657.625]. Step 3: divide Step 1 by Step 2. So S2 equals 1.04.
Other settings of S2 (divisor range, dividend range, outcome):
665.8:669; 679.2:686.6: 0.96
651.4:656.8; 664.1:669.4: 1.03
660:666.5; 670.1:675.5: 0.97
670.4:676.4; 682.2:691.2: 0.98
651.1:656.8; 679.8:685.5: 0.98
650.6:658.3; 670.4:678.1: 1.00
